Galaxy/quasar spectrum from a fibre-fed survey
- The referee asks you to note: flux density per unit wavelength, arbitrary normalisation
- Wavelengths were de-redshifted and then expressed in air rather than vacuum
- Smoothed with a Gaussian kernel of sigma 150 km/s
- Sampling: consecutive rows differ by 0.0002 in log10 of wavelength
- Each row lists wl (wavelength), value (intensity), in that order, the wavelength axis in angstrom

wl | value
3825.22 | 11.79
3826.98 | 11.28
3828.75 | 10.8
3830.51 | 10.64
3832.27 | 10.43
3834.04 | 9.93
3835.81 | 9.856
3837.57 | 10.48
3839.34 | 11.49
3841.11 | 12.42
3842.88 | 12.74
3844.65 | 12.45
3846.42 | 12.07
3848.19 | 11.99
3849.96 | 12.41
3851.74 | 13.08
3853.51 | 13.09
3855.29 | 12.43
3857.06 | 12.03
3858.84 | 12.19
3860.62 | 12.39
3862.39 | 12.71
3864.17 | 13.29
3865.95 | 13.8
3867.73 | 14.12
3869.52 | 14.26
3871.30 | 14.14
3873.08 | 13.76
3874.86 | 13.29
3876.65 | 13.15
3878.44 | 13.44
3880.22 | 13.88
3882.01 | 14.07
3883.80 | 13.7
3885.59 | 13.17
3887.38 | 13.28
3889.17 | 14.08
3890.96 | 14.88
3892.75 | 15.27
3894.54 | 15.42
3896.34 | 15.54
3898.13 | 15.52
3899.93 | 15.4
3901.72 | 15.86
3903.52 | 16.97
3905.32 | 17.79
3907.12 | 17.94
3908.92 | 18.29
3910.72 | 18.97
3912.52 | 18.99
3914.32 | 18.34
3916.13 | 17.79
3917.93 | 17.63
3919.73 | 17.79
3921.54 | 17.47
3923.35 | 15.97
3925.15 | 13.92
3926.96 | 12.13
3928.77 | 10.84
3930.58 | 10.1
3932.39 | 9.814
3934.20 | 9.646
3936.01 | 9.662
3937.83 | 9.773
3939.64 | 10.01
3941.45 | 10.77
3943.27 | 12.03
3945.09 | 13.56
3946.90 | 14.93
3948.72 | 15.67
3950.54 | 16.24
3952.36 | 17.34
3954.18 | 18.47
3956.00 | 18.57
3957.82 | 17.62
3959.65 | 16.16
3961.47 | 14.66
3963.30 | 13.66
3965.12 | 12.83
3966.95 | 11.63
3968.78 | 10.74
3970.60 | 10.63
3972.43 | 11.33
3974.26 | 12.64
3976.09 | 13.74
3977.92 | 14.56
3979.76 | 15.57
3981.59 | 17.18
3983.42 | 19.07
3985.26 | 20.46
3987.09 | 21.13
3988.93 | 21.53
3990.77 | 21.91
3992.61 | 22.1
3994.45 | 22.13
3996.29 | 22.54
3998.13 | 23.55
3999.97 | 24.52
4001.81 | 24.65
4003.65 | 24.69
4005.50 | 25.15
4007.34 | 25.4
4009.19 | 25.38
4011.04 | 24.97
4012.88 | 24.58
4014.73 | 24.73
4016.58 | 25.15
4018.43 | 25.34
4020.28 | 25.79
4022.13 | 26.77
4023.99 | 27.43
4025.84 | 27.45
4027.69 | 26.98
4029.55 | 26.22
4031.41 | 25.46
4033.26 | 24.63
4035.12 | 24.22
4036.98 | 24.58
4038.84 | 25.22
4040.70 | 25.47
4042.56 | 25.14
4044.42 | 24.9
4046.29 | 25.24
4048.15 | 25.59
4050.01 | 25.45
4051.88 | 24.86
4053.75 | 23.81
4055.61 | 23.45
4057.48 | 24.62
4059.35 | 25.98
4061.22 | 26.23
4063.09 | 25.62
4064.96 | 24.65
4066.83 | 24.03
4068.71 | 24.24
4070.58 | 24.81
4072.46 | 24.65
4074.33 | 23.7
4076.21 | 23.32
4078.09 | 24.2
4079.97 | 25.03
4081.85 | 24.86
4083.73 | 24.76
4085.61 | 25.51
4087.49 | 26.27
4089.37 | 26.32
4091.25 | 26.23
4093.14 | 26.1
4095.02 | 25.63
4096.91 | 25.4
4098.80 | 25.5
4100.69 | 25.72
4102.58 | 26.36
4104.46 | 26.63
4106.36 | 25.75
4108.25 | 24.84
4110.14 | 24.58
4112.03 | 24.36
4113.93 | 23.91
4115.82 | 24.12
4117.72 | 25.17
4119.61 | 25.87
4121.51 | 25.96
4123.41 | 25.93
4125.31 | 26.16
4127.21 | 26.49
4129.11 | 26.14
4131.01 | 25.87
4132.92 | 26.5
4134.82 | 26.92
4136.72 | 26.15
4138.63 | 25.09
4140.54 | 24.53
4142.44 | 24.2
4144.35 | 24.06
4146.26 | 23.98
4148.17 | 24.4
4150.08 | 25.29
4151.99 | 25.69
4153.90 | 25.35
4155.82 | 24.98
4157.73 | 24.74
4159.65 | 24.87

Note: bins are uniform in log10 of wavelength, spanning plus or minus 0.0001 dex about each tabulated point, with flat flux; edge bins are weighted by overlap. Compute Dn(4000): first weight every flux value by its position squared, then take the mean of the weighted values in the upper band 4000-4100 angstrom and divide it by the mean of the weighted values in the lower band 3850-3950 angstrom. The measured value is 1.92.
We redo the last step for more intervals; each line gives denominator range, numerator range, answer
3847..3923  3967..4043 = 1.58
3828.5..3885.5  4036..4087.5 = 2.19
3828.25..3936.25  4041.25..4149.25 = 2.03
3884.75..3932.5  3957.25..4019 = 1.30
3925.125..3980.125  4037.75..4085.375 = 1.99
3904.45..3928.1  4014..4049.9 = 1.59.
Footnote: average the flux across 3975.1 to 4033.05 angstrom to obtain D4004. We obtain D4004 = 23.1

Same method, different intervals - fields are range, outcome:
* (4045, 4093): 25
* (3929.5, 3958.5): 13.3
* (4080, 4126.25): 25.5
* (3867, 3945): 14.4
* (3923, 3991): 14.3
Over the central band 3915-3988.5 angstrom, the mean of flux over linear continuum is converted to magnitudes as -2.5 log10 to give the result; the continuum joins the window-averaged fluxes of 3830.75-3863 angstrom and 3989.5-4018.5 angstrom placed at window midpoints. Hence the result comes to 0.36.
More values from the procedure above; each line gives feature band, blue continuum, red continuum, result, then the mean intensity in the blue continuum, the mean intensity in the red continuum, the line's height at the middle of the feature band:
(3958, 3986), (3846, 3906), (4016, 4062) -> 0.40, 13.9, 25.4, 20.7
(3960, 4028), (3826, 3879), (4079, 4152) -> -0.05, 12.3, 25.4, 19.4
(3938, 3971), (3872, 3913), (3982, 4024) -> 0.38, 15.3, 23.7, 20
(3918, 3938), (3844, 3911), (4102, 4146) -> 0.27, 14.2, 25.4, 16.5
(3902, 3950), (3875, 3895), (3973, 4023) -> 0.15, 14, 22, 16.9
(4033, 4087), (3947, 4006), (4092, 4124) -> -0.10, 17.8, 25.4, 22.6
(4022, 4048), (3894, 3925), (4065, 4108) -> -0.13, 17.1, 25.2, 22.8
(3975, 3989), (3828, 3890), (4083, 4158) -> 0.06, 12.6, 25.4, 18.6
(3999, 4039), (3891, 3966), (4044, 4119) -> -0.21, 15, 25.1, 21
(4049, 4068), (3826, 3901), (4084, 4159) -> -0.11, 13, 25.4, 22.4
